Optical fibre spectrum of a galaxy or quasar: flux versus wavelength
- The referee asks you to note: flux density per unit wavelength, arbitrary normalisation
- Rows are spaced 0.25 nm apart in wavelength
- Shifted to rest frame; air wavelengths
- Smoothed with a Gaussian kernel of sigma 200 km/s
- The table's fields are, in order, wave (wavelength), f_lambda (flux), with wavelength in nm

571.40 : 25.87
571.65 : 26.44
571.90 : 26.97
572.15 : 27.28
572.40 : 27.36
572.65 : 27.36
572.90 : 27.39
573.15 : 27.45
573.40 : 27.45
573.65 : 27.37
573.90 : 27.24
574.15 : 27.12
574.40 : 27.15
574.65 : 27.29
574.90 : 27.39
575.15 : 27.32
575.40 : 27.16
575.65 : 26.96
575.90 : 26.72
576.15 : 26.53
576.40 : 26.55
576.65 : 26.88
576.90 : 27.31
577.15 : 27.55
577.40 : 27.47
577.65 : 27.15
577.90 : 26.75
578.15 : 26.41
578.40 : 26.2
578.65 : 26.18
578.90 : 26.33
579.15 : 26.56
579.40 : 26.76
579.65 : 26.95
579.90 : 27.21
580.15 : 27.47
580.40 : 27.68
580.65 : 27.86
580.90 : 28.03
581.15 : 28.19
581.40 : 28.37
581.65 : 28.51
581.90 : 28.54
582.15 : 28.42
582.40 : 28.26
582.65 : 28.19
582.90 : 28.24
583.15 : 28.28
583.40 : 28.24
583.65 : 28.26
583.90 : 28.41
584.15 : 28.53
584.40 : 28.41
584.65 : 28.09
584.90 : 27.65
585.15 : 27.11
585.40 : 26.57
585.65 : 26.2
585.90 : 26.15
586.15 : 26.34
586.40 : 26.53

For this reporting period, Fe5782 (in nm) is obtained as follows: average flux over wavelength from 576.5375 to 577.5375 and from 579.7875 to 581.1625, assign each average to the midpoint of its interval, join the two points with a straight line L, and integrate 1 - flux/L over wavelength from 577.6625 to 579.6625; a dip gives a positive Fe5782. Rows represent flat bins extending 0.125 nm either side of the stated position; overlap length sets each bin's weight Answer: 0.07 nm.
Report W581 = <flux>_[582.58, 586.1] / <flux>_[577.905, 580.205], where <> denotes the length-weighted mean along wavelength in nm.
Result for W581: 1.04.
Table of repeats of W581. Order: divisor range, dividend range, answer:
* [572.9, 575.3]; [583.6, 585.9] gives 1.01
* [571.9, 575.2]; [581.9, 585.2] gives 1.03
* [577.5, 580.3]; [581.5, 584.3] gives 1.06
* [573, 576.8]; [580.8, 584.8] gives 1.04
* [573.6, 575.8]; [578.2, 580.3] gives 0.98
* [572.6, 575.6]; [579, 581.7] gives 1.01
